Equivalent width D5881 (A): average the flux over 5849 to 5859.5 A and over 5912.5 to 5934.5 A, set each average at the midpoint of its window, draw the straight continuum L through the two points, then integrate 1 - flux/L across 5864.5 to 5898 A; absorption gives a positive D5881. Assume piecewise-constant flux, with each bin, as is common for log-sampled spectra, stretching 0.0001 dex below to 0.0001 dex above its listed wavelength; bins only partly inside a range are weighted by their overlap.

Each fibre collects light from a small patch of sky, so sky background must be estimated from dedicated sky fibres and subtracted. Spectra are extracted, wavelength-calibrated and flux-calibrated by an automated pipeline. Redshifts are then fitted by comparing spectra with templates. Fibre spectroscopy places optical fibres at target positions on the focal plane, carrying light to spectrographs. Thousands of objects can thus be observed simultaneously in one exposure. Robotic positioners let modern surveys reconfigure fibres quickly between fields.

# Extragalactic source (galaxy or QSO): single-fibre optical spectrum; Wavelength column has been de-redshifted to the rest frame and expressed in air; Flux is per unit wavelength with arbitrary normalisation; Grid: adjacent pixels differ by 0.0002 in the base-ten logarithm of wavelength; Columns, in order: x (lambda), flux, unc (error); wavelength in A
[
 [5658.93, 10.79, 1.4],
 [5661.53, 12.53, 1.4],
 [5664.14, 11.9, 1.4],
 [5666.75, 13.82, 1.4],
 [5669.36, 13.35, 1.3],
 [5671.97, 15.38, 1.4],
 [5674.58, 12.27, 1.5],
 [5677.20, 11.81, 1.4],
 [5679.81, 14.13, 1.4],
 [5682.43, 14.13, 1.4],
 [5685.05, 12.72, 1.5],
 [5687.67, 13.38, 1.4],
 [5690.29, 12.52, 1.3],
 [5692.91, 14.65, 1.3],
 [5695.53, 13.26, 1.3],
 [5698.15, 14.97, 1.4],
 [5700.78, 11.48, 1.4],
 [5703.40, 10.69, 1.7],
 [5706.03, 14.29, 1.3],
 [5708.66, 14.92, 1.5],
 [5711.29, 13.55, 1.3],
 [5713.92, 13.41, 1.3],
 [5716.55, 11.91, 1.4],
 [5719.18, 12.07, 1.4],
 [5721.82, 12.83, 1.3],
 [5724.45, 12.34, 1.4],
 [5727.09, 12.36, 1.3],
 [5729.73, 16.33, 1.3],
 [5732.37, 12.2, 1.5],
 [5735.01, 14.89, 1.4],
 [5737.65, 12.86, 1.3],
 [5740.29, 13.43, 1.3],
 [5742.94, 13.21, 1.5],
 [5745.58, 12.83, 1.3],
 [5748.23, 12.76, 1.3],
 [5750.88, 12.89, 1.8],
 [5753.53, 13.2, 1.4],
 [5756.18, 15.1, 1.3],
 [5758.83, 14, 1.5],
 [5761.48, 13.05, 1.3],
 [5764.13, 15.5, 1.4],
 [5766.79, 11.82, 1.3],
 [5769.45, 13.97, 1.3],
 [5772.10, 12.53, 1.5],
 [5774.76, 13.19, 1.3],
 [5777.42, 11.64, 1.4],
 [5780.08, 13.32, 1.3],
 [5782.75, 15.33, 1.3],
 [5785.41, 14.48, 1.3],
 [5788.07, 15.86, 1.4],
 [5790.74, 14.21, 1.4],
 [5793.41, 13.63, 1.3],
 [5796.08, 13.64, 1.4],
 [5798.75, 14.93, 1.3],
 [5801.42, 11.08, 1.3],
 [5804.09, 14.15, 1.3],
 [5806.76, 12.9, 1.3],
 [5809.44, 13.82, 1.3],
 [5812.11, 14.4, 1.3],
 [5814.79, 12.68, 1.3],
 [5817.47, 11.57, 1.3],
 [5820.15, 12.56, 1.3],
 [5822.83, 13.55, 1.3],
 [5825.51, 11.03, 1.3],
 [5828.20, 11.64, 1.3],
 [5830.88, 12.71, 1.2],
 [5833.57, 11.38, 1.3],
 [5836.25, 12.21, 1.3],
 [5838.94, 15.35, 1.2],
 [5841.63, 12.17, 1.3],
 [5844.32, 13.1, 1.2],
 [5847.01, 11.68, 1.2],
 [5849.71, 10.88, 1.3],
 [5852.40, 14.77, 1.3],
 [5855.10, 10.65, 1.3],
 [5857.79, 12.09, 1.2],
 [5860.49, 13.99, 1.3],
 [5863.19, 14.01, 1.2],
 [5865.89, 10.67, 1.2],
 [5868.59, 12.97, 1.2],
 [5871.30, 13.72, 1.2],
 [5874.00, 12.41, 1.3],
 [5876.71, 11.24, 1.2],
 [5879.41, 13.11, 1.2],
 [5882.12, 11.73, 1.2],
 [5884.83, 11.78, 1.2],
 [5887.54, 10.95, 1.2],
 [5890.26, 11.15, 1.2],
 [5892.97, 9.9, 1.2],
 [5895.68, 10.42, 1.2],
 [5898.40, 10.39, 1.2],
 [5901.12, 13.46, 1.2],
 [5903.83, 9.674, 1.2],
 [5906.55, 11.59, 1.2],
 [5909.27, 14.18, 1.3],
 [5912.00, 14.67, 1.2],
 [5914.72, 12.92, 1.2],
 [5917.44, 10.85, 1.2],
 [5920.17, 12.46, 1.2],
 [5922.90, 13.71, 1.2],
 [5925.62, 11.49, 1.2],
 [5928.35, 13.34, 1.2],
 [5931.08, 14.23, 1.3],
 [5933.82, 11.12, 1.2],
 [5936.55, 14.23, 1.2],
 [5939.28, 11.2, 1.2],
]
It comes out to 2.1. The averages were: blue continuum 12.2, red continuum 12.6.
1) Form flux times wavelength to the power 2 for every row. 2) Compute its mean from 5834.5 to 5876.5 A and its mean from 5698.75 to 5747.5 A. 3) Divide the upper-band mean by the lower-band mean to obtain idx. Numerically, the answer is 1.0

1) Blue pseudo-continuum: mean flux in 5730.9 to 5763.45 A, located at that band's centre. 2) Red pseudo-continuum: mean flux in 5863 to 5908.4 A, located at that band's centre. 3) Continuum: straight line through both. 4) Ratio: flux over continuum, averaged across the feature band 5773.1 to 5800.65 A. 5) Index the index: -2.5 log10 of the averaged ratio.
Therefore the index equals -0.082 mag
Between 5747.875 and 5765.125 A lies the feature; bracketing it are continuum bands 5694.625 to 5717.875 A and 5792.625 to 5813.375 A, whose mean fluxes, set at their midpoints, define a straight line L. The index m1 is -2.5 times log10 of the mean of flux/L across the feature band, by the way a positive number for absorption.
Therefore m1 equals -0.04 mag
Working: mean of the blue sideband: 13.2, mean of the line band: 13.8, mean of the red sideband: 13.6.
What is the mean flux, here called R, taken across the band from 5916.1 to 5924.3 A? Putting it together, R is 12.3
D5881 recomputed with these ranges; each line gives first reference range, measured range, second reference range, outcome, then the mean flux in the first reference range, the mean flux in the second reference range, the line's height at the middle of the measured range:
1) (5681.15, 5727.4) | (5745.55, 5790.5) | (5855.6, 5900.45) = -3.54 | 13.1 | 11.9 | 12.7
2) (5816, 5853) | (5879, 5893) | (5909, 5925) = 1.43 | 12.4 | 13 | 12.8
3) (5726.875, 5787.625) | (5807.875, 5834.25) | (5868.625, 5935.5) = 0.77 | 13.6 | 12.1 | 12.9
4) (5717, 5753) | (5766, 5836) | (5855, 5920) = -2.67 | 13.1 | 12.1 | 12.7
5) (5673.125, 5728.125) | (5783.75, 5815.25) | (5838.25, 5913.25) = -3.23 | 13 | 12.2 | 12.6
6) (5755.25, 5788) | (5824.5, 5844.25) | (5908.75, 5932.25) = 1.49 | 13.7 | 13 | 13.4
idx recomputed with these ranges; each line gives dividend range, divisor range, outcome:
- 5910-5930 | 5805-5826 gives 1.03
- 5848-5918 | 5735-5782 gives 0.95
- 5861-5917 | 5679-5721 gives 0.97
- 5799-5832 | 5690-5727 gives 1.01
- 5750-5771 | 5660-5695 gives 1.06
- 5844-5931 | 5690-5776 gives 0.97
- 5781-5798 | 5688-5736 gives 1.12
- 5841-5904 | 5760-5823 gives 0.91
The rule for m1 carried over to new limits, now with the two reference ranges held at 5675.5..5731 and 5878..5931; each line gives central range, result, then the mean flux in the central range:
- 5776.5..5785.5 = -0.08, 13.7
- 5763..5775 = -0.05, 13.4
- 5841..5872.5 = -0.02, 12.6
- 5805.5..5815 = -0.08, 13.5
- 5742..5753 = 0.00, 12.9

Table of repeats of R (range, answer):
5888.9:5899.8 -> 10.5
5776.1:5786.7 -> 13.7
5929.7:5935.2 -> 12.7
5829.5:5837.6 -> 12.1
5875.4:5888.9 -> 11.8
